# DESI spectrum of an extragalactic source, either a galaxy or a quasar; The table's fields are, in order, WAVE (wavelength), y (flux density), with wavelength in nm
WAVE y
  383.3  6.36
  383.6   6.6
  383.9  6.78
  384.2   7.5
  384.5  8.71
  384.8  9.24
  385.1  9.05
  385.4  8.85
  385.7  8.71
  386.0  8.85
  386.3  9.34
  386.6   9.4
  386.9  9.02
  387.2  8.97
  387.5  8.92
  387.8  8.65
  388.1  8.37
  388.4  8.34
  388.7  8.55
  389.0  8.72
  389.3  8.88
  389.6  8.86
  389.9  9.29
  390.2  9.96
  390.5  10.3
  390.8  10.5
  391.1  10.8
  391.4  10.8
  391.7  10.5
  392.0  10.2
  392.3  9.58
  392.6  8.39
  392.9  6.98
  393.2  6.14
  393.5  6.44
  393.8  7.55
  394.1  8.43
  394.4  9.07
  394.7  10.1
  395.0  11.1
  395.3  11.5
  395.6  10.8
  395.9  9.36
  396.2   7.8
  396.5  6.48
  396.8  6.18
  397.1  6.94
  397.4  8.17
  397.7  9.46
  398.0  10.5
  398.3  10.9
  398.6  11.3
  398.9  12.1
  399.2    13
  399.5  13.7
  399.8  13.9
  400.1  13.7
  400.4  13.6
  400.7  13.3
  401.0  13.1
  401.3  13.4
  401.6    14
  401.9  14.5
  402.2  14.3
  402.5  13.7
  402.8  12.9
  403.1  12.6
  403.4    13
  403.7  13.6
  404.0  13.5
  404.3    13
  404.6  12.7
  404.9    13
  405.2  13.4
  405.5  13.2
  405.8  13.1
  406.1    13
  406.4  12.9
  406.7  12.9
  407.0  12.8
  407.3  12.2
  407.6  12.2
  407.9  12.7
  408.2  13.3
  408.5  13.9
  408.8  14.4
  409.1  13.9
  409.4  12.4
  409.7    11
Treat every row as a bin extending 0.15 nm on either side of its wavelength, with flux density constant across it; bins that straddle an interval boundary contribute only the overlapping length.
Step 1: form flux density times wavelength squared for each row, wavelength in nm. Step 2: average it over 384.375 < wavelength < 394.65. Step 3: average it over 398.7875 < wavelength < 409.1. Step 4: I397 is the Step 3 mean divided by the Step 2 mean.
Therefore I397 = 1.6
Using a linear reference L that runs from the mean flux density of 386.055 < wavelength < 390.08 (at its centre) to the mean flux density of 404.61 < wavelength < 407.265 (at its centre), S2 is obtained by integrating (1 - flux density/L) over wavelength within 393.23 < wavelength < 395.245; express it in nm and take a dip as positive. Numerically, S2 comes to 0.31 nm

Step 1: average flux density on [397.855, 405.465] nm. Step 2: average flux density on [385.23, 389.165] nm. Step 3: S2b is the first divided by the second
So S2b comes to 1.5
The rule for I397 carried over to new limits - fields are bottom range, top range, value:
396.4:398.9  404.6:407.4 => 1.50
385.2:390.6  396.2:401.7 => 1.32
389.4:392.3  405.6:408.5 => 1.38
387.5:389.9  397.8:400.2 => 1.49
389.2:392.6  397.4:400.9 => 1.28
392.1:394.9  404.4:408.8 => 1.70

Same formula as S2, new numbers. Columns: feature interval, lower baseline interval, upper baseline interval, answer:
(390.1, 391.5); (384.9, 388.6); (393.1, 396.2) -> -0.24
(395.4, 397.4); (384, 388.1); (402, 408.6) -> 0.55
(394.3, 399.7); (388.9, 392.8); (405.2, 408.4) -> 0.49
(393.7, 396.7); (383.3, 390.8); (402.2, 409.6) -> 0.40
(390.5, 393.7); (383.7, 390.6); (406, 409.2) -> 0.24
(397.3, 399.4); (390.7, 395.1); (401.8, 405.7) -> 0.06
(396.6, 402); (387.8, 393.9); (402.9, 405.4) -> -0.01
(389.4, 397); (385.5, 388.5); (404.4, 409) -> 0.80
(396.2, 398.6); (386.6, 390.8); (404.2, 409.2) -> 0.55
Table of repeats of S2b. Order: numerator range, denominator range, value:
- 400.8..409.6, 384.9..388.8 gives 1.49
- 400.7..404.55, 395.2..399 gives 1.45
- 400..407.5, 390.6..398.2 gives 1.48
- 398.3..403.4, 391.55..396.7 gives 1.50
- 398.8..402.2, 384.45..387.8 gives 1.50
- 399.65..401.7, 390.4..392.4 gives 1.30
